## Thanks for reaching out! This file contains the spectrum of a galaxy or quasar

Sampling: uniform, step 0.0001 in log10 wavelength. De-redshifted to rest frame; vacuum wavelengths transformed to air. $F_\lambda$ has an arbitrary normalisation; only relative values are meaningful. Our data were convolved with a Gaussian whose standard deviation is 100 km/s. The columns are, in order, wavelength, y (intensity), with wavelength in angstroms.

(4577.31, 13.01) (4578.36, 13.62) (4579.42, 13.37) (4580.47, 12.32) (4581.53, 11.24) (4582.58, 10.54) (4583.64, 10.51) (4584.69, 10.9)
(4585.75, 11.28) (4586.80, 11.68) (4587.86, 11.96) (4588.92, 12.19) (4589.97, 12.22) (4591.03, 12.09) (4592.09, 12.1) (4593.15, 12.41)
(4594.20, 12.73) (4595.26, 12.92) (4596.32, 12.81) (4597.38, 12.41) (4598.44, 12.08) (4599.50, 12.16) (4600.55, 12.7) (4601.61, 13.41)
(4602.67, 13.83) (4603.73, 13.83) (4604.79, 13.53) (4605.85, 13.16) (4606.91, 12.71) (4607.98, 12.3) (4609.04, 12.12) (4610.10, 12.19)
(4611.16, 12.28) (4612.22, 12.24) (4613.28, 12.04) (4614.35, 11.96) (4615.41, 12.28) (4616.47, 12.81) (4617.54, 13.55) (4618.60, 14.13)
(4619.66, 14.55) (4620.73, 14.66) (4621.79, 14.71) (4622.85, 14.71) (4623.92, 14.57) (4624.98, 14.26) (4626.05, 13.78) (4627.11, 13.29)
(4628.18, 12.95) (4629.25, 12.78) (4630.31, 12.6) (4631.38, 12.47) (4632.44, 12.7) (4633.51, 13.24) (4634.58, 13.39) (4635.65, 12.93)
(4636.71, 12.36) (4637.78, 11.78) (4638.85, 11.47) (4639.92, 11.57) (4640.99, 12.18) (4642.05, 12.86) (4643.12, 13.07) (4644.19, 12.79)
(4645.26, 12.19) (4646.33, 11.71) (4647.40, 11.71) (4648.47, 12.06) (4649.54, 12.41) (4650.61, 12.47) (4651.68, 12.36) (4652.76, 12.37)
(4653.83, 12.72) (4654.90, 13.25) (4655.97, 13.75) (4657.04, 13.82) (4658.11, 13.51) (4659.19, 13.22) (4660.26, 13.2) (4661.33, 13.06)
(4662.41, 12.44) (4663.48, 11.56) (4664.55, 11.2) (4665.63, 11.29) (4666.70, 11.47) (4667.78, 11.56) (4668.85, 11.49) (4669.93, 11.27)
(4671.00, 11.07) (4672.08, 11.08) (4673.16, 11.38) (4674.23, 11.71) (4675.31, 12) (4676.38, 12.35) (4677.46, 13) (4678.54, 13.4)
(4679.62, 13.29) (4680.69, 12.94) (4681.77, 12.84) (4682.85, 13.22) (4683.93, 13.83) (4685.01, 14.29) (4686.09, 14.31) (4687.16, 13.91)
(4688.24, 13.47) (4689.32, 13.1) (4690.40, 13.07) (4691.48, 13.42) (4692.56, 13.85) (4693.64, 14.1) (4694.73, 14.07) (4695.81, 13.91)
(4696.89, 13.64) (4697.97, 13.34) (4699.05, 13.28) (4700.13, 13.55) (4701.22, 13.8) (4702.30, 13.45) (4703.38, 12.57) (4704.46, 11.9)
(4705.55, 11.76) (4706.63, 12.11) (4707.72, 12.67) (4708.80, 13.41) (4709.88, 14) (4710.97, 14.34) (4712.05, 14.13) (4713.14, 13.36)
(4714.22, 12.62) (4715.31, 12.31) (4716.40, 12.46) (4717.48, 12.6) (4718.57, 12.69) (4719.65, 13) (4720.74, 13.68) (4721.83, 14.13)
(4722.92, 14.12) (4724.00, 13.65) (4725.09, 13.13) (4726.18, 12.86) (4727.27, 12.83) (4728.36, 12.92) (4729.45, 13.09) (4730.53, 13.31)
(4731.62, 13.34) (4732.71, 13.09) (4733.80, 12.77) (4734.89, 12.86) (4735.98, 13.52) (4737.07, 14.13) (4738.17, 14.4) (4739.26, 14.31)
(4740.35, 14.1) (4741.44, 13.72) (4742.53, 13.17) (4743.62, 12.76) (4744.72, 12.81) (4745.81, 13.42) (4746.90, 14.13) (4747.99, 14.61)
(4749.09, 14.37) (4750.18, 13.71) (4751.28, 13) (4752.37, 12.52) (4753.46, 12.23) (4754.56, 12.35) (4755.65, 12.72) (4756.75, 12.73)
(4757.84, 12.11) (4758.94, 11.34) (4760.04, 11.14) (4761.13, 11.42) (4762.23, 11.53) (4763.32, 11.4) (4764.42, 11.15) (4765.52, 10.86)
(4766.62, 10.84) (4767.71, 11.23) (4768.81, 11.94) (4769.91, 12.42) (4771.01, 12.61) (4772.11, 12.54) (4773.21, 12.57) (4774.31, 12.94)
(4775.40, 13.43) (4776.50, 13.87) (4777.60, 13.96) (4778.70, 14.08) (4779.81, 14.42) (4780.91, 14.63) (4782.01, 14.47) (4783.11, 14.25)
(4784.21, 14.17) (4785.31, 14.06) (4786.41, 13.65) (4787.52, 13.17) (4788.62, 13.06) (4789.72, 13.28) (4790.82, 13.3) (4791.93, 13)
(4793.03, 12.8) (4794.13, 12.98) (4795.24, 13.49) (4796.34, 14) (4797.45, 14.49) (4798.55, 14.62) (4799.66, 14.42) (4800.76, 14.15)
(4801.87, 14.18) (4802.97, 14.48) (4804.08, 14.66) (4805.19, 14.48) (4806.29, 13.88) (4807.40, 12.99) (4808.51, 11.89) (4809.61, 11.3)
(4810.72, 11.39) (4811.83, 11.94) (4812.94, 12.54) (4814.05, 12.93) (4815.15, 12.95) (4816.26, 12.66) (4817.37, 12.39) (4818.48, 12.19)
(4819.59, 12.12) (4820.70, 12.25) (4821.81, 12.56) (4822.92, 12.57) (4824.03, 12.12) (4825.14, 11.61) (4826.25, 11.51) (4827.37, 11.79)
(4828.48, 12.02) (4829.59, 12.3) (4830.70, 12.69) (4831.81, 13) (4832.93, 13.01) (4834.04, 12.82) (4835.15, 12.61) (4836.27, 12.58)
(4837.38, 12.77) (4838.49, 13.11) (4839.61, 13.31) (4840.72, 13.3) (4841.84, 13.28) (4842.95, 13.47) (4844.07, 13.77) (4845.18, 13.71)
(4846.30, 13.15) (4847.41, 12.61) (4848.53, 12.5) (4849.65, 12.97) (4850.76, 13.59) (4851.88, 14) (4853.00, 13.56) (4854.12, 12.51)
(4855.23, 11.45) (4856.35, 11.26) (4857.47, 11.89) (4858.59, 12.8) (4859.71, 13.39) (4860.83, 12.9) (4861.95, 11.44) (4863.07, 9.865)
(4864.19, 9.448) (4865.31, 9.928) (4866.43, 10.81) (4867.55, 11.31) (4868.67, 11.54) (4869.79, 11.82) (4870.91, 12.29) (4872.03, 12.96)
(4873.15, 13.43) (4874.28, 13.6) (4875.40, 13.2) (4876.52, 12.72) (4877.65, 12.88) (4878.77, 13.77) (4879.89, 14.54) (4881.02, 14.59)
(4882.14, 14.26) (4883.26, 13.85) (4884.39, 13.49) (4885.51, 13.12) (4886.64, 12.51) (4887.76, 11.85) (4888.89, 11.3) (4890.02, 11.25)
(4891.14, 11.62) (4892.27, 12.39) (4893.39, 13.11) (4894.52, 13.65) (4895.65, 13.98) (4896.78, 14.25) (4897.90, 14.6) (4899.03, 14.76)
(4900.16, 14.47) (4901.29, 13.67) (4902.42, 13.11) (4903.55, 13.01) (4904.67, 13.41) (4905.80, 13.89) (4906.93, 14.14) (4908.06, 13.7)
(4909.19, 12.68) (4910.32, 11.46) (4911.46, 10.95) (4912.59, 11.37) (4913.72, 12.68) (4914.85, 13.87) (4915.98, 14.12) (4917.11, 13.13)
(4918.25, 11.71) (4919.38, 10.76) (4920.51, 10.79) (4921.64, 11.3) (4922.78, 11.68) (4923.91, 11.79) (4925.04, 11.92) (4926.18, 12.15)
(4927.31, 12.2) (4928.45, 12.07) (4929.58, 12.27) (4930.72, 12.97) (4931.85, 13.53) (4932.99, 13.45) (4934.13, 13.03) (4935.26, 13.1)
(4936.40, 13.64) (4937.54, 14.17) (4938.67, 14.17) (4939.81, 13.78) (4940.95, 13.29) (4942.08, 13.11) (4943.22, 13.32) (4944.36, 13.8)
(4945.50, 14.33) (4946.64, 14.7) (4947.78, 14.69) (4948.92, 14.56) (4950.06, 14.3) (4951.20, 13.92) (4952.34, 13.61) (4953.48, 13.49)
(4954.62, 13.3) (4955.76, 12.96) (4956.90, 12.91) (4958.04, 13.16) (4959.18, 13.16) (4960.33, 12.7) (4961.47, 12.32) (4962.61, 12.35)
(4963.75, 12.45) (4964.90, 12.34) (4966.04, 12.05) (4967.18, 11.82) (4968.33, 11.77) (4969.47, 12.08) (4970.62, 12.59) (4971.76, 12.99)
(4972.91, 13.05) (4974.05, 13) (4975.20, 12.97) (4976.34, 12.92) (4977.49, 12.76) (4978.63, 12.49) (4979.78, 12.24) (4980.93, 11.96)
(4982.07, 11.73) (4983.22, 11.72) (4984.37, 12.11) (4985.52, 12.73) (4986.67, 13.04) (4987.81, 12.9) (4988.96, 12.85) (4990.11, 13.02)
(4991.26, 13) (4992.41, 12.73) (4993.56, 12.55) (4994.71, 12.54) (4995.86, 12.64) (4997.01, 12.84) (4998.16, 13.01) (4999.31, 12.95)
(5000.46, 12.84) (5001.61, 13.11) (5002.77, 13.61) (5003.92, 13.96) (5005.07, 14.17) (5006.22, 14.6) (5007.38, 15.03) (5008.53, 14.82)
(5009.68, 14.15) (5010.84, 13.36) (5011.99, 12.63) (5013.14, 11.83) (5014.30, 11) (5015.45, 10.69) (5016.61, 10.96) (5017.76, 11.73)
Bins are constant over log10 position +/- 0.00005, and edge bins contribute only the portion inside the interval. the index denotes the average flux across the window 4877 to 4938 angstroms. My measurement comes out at 12.9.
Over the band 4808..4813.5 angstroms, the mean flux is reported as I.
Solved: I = 11.8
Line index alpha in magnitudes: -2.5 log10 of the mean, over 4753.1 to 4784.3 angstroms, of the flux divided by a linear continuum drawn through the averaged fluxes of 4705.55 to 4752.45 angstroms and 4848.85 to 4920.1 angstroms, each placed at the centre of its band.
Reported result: 0.051 mag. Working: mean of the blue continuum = 13.3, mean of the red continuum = 12.7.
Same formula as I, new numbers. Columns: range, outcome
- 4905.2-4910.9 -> 13.2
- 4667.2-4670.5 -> 11.4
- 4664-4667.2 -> 11.3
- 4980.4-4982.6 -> 11.9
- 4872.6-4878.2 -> 13.1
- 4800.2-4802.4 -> 14.2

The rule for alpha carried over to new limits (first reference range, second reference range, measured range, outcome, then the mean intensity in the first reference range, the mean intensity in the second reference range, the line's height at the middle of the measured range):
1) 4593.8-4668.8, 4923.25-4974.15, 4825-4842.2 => 0.03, 12.8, 13.1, 13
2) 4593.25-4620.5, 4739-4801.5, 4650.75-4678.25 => 0.06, 12.8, 13.1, 12.9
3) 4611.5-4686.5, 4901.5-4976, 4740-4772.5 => 0.03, 12.7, 12.9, 12.8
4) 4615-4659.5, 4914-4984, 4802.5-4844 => 0.02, 13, 12.9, 12.9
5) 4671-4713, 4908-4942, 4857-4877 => 0.07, 13.1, 12.6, 12.7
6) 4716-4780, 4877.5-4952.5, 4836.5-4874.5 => 0.05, 12.9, 13.1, 13.1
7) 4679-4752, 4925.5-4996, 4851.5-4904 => 0.03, 13.4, 13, 13.1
